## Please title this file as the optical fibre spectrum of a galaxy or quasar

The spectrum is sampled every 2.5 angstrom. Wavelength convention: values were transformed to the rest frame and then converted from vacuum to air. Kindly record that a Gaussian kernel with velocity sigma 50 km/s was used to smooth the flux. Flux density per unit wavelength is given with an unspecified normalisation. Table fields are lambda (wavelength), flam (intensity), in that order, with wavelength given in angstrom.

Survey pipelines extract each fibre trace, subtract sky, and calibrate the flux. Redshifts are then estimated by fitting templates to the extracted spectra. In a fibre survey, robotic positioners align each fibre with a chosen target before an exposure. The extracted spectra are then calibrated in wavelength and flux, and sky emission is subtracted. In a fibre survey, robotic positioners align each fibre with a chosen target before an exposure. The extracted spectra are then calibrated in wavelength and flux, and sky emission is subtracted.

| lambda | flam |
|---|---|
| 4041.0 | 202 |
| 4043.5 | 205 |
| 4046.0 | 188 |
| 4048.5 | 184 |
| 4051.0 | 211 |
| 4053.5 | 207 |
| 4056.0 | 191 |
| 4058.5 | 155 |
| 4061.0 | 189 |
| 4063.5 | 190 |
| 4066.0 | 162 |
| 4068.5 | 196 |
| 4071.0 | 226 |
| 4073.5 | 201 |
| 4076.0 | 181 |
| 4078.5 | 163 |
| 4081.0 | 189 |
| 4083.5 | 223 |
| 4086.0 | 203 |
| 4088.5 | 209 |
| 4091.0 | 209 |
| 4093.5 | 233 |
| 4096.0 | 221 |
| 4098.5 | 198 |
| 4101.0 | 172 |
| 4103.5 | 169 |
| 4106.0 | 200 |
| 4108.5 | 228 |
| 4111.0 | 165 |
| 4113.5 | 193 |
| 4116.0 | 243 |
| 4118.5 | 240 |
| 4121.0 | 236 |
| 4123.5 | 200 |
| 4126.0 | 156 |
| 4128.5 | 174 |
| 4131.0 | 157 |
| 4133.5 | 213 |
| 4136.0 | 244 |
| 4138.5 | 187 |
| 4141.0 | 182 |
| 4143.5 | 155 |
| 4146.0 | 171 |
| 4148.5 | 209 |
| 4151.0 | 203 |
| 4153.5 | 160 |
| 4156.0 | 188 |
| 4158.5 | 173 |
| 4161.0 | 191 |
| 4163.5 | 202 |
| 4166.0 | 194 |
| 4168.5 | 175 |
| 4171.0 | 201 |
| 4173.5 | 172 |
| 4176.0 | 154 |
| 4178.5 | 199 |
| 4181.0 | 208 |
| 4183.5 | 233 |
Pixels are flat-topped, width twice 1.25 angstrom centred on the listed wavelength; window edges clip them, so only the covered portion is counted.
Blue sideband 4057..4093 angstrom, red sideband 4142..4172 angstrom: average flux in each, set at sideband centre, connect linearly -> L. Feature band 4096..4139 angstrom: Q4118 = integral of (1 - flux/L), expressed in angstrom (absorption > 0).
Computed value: -2.4 angstrom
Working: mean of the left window 193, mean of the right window 185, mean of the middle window 199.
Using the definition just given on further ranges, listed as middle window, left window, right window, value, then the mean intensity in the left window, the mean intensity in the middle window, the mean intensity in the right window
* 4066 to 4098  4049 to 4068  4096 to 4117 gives -1.8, 187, 203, 197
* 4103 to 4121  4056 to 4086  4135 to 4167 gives -1.9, 189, 209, 189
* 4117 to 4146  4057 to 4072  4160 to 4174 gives -0.9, 186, 194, 190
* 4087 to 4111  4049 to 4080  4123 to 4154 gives -1.9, 189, 202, 186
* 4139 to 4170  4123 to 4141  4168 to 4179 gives 0.0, 189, 184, 179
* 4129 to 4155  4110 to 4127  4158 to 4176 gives 1.1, 206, 188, 185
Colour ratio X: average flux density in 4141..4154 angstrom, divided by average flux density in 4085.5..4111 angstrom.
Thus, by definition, 0.89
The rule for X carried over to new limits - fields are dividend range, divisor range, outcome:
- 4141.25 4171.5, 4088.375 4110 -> 0.91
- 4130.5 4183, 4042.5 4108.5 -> 0.96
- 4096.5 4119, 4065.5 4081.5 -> 1.06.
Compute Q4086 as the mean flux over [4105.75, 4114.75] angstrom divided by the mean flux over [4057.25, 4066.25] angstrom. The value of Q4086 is 1.12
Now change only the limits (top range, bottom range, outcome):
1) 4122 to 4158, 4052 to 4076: 0.98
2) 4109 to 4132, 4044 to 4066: 1.05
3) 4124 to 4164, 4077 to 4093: 0.92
